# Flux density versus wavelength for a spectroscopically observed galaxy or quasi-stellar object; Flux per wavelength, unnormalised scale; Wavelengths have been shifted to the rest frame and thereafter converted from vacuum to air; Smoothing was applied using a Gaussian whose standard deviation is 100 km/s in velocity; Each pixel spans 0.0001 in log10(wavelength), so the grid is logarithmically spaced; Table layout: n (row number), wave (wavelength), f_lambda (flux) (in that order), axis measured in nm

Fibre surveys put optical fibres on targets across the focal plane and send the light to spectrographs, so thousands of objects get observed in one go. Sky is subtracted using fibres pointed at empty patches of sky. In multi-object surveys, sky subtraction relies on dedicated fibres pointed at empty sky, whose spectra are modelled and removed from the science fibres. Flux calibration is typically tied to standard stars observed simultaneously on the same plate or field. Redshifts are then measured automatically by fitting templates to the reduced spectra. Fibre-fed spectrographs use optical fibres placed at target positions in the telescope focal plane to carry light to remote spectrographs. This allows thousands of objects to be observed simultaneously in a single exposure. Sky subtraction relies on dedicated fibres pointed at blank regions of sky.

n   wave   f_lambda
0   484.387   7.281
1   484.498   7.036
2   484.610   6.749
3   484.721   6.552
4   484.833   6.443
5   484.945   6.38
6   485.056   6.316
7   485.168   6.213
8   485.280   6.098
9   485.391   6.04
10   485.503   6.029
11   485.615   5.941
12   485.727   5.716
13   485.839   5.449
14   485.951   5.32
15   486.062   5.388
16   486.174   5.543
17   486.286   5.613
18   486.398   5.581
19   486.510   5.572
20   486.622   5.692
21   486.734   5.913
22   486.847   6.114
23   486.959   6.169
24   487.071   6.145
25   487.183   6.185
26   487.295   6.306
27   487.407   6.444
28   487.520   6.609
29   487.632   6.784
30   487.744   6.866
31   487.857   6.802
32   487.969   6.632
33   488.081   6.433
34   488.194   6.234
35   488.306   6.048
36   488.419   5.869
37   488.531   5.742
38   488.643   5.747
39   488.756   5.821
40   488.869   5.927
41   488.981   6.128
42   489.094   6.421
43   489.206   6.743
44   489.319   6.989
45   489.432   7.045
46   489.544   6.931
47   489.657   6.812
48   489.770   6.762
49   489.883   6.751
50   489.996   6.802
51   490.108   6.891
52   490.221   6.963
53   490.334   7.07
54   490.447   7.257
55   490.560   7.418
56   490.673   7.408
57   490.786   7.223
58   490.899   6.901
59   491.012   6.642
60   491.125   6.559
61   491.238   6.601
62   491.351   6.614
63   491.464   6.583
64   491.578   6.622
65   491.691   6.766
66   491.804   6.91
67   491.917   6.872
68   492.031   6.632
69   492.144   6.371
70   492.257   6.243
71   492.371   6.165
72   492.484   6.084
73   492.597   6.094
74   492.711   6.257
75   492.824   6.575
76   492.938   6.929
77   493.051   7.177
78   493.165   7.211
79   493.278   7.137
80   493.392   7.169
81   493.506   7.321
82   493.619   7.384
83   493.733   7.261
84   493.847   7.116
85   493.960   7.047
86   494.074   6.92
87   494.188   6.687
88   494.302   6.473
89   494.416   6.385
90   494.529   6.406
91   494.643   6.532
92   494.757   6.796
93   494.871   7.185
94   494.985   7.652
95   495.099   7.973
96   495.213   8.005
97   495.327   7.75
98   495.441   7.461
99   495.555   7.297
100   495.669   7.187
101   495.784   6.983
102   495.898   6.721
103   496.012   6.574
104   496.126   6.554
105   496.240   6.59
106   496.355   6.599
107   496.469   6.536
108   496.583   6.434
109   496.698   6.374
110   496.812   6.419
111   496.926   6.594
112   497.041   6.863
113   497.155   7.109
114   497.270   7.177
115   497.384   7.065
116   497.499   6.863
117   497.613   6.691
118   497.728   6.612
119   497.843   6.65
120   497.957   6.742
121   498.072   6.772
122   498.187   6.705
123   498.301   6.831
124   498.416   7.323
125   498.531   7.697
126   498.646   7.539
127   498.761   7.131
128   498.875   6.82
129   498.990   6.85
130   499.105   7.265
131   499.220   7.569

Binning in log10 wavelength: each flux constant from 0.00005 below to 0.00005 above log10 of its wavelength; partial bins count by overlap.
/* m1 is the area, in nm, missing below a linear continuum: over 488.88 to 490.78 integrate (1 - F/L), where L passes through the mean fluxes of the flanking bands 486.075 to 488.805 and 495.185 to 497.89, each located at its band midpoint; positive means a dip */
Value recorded -0.17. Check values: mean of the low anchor 6.11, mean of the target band 6.89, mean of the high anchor 6.87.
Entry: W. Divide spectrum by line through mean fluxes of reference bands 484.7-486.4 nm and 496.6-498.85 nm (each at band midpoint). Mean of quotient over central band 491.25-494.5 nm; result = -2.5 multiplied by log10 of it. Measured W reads -0.04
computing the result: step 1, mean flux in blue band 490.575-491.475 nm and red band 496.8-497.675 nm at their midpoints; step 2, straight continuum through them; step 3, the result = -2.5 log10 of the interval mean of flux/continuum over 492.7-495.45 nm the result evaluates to -0.03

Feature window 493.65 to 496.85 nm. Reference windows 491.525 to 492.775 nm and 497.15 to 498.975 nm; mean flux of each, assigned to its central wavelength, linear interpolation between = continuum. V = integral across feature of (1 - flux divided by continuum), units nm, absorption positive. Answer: -0.097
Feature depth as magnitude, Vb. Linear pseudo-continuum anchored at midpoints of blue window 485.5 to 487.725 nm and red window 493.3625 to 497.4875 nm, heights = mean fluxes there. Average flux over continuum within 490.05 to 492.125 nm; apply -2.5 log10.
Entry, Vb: -0.07 mag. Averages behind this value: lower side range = 5.94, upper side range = 6.96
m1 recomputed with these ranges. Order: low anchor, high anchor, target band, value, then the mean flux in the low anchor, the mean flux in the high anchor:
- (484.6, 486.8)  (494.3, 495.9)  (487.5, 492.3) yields -0.129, 5.91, 7.16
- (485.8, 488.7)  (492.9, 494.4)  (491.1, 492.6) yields 0.054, 6.05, 7.05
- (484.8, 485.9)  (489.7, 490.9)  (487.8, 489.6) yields 0.101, 6.05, 7.04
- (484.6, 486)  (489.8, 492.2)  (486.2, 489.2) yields 0.118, 6.08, 6.85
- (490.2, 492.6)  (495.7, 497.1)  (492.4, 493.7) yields -0.028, 6.74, 6.61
